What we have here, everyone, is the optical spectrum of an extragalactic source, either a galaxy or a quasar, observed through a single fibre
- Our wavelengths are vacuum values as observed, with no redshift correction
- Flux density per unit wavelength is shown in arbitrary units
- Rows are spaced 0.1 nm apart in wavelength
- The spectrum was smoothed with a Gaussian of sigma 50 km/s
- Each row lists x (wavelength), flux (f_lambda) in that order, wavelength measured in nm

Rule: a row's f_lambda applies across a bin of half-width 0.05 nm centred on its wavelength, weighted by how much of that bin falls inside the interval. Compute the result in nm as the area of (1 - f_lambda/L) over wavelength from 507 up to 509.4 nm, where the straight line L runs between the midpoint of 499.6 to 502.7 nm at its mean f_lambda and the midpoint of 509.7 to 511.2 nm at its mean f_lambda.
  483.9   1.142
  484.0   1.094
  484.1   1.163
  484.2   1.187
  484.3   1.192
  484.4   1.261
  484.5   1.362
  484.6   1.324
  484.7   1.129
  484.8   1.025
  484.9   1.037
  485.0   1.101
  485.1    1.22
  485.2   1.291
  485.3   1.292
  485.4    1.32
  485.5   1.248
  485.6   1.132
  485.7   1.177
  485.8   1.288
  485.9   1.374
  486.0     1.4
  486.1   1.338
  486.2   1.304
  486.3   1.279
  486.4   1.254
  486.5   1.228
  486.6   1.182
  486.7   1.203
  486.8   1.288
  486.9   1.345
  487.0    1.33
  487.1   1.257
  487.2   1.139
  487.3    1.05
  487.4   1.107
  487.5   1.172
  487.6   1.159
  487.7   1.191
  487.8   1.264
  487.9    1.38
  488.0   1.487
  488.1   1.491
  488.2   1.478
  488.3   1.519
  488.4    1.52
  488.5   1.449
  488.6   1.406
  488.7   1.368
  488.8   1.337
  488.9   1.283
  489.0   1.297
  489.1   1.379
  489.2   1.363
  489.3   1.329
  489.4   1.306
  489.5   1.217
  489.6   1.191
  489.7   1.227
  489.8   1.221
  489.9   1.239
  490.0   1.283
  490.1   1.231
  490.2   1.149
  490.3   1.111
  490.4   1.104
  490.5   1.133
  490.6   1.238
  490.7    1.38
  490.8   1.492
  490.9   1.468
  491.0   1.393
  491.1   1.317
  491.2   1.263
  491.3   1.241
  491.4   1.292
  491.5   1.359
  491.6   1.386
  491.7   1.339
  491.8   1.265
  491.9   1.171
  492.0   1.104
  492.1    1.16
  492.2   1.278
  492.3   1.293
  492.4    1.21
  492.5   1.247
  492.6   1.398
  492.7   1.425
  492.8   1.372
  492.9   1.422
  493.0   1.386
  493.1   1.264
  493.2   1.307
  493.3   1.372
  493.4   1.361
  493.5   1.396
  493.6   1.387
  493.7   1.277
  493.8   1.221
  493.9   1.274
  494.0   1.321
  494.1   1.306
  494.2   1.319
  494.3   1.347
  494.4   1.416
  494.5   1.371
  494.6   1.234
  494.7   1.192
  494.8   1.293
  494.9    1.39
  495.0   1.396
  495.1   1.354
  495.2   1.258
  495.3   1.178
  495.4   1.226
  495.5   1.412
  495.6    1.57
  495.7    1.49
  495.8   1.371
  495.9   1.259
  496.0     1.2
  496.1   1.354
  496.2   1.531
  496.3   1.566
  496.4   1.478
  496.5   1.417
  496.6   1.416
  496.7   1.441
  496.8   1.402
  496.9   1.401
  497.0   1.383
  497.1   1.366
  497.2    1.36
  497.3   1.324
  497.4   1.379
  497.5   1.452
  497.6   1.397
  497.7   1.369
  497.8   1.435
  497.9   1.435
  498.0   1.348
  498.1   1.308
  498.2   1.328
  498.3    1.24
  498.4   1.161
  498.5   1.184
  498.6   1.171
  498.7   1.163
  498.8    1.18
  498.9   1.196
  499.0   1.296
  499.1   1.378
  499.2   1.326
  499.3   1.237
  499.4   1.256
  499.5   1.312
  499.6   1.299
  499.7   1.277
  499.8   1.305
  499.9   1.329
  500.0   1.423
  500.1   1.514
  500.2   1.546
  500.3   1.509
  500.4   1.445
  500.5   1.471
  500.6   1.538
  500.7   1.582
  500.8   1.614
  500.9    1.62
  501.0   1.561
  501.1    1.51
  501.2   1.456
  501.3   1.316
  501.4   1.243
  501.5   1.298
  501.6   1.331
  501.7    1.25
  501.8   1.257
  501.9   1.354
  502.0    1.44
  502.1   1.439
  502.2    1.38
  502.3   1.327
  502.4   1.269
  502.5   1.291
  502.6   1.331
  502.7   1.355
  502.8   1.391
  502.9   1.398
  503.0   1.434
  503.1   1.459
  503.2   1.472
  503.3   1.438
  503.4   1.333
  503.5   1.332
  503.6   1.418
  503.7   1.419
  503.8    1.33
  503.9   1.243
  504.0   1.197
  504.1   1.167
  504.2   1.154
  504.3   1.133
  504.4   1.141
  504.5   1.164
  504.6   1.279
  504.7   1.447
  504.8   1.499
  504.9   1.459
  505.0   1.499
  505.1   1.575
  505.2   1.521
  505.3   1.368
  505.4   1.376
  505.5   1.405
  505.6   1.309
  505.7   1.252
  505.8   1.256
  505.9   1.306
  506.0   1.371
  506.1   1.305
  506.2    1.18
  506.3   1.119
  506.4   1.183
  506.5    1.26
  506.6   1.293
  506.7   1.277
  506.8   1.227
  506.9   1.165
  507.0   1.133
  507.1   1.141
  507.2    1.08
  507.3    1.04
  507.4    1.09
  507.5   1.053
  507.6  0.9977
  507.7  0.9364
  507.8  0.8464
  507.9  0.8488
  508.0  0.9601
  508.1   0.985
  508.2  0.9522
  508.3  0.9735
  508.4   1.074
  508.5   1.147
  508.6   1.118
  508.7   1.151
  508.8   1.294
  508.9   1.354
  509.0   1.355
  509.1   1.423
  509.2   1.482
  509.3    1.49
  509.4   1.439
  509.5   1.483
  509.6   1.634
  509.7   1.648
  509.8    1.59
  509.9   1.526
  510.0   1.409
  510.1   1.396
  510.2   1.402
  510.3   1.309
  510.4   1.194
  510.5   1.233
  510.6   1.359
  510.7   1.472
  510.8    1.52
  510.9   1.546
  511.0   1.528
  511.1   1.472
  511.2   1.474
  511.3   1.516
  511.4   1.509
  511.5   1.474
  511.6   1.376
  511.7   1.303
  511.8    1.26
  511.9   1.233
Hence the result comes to 0.503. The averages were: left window 1.4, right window 1.43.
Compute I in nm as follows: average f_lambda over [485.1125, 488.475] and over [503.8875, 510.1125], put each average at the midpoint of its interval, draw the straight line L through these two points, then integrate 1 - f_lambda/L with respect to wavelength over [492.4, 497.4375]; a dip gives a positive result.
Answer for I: -0.32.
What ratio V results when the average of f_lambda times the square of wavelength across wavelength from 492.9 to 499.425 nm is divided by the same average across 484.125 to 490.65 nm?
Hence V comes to 1.10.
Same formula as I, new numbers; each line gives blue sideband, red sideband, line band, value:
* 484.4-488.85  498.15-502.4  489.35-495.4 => 0.091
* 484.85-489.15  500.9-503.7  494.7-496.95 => -0.063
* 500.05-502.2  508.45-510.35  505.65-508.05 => 0.469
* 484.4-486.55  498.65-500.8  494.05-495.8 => -0.018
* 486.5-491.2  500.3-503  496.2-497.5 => -0.052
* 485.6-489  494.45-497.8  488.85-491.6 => 0.093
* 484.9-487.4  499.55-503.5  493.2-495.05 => 0.002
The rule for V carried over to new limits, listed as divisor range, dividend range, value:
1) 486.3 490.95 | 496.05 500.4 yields 1.09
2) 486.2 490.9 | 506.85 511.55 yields 1.08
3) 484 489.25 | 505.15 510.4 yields 1.07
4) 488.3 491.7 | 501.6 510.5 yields 1.05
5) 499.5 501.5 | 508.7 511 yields 1.03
